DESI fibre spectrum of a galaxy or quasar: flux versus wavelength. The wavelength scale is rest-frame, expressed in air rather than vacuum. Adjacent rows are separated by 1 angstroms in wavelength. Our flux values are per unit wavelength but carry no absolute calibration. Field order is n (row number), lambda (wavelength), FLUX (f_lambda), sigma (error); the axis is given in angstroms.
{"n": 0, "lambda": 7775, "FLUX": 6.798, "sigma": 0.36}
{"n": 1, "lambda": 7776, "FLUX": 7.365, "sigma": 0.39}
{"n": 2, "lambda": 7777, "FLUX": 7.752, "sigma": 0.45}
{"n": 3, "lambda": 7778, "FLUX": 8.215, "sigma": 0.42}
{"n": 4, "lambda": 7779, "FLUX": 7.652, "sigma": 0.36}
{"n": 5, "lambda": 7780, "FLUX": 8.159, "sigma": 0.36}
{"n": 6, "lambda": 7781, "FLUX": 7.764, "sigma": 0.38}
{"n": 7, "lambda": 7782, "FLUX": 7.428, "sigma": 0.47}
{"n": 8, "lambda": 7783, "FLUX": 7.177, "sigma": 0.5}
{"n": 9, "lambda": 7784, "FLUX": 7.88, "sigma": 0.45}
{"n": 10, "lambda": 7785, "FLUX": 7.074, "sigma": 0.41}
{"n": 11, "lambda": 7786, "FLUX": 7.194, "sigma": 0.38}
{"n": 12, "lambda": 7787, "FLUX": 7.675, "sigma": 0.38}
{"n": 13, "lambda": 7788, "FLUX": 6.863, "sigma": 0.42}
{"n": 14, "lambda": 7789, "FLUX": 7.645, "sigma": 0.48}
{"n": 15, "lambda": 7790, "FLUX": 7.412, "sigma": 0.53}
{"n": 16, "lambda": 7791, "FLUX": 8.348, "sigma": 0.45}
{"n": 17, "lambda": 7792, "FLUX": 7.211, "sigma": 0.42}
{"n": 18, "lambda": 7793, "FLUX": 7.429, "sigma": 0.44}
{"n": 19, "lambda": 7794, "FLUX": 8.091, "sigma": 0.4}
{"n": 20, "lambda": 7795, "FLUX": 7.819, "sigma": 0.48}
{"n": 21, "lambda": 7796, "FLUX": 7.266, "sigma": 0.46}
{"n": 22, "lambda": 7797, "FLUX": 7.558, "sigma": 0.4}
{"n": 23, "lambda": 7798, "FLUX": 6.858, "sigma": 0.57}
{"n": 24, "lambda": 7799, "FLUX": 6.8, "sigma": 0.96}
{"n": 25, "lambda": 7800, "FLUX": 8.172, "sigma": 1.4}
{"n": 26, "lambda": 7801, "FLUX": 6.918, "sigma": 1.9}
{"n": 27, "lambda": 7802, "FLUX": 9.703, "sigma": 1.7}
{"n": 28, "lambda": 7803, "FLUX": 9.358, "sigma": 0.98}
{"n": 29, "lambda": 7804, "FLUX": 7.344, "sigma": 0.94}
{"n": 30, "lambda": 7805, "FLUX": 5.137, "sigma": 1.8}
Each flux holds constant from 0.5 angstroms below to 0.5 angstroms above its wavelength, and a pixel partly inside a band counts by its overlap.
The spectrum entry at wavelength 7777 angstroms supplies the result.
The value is 7.752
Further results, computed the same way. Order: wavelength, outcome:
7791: 8.348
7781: 7.764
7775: 6.798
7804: 7.344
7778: 8.215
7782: 7.428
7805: 5.137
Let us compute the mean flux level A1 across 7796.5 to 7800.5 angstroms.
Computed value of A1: 7.35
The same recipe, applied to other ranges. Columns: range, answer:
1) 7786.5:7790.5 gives 7.4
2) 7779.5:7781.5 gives 7.96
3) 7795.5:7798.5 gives 7.23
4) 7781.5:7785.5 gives 7.39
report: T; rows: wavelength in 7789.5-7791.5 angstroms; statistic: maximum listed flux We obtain 8.348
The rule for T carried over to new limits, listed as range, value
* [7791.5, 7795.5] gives 8.091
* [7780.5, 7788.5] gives 7.88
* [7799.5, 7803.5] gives 9.703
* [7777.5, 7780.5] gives 8.215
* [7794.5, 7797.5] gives 7.819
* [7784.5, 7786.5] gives 7.194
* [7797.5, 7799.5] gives 6.858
